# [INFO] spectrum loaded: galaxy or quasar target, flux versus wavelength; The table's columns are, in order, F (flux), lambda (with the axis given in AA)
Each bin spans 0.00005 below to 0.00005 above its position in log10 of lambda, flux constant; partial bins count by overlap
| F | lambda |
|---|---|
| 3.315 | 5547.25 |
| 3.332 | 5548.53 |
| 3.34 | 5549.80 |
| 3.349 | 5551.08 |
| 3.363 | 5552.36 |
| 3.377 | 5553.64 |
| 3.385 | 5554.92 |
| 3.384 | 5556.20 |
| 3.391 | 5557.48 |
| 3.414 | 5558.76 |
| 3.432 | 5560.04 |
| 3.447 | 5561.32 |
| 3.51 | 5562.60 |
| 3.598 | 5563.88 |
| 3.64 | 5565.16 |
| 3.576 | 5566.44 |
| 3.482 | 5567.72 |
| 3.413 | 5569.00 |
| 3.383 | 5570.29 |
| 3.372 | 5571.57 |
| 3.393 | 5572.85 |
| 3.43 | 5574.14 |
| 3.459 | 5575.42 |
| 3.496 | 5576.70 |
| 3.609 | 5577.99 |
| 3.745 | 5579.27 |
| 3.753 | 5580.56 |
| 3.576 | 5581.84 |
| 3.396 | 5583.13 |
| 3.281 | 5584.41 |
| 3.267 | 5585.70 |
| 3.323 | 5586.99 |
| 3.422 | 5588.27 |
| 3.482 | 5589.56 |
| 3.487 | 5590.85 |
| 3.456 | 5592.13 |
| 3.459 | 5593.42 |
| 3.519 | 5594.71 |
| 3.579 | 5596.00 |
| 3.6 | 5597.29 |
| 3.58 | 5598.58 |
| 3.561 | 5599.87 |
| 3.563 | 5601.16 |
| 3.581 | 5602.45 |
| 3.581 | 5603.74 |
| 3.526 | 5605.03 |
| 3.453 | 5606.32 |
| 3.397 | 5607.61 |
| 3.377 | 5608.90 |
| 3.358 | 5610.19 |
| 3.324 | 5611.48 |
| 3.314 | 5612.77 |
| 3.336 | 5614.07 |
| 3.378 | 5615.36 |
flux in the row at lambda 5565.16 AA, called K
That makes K 3.64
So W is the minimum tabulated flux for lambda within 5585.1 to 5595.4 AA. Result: 3.267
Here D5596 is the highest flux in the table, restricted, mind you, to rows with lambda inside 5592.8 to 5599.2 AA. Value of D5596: 3.6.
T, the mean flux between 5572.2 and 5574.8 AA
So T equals 3.41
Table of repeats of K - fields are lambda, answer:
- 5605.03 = 3.526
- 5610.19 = 3.358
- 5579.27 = 3.745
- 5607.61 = 3.397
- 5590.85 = 3.487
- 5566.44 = 3.576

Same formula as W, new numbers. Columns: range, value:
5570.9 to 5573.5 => 3.372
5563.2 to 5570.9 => 3.383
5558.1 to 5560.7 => 3.414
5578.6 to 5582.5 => 3.576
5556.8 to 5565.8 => 3.391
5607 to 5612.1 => 3.324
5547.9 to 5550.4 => 3.332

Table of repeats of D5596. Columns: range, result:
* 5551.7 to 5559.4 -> 3.414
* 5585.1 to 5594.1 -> 3.487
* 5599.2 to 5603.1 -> 3.581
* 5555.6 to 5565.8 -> 3.64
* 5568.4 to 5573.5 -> 3.413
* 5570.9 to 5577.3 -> 3.496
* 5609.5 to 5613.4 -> 3.358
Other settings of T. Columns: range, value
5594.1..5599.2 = 3.57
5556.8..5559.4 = 3.4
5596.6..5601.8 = 3.57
